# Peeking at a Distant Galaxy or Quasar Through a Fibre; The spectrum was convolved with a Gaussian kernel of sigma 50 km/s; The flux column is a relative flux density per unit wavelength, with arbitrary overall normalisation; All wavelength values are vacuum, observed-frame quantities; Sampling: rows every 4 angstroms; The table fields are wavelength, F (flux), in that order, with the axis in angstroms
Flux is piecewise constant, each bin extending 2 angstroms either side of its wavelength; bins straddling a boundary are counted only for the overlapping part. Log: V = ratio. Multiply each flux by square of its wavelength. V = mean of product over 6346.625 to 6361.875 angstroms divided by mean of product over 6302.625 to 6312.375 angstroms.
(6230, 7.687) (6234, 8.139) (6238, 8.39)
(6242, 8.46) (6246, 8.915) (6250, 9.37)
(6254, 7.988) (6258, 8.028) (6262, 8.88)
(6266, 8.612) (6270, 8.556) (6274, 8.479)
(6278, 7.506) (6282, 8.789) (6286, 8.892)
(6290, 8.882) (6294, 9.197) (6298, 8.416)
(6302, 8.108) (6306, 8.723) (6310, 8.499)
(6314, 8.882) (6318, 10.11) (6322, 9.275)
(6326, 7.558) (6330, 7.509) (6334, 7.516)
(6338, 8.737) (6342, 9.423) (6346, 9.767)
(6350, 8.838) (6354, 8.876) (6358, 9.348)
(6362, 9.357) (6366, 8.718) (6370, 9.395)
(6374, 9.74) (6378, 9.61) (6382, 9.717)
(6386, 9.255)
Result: 1.1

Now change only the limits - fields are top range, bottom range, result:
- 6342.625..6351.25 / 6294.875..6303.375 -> 1.13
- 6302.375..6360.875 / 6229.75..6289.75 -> 1.06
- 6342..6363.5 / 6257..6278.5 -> 1.13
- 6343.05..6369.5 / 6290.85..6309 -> 1.08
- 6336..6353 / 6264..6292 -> 1.10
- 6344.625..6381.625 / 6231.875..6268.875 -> 1.13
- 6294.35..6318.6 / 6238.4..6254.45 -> 1.02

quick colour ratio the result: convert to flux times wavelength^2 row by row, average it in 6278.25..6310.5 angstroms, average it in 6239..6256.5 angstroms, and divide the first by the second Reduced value 1.0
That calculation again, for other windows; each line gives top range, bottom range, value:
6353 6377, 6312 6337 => 1.11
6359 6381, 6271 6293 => 1.13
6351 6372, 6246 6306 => 1.09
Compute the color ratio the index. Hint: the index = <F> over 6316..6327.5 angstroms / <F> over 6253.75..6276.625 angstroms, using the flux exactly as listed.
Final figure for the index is 1.1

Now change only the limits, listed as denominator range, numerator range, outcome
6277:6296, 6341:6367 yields 1.06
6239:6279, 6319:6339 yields 0.96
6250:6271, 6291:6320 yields 1.04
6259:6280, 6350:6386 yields 1.11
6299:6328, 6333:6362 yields 1.03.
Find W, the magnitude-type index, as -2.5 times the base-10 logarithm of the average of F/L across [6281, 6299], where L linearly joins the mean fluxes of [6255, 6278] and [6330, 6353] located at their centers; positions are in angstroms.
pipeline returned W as -0.044 mag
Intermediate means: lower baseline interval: 8.4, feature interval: 8.86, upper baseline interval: 8.74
